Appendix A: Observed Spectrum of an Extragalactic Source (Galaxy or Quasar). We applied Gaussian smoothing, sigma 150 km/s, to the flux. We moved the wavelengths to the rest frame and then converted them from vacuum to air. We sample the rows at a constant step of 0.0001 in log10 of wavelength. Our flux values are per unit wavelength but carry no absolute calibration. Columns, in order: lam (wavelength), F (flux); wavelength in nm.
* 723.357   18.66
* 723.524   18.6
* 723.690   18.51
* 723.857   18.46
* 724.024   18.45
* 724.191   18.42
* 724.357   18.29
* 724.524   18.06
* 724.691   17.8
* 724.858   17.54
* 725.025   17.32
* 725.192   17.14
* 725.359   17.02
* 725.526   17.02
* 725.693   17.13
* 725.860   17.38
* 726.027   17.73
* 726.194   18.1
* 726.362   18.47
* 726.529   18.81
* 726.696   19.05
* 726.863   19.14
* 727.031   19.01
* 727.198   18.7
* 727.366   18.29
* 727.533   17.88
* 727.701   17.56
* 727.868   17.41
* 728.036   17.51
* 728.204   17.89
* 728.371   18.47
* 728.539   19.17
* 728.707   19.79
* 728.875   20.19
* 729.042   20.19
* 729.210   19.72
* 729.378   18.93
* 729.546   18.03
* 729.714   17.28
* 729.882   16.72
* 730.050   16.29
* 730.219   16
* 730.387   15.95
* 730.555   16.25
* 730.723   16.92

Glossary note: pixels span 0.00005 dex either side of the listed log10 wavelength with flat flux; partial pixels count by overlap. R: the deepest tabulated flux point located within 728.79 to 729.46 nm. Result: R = 18.93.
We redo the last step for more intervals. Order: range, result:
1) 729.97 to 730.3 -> 16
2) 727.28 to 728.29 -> 17.41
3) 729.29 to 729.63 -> 18.03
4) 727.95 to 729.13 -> 17.51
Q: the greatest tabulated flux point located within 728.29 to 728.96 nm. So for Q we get 20.19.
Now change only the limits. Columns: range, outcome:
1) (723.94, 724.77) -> 18.45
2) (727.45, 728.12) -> 17.88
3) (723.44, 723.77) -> 18.6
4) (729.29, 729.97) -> 18.93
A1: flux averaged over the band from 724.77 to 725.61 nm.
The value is 17.2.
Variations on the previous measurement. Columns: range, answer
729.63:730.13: 16.8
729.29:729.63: 18.5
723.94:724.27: 18.4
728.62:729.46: 19.8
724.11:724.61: 18.3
